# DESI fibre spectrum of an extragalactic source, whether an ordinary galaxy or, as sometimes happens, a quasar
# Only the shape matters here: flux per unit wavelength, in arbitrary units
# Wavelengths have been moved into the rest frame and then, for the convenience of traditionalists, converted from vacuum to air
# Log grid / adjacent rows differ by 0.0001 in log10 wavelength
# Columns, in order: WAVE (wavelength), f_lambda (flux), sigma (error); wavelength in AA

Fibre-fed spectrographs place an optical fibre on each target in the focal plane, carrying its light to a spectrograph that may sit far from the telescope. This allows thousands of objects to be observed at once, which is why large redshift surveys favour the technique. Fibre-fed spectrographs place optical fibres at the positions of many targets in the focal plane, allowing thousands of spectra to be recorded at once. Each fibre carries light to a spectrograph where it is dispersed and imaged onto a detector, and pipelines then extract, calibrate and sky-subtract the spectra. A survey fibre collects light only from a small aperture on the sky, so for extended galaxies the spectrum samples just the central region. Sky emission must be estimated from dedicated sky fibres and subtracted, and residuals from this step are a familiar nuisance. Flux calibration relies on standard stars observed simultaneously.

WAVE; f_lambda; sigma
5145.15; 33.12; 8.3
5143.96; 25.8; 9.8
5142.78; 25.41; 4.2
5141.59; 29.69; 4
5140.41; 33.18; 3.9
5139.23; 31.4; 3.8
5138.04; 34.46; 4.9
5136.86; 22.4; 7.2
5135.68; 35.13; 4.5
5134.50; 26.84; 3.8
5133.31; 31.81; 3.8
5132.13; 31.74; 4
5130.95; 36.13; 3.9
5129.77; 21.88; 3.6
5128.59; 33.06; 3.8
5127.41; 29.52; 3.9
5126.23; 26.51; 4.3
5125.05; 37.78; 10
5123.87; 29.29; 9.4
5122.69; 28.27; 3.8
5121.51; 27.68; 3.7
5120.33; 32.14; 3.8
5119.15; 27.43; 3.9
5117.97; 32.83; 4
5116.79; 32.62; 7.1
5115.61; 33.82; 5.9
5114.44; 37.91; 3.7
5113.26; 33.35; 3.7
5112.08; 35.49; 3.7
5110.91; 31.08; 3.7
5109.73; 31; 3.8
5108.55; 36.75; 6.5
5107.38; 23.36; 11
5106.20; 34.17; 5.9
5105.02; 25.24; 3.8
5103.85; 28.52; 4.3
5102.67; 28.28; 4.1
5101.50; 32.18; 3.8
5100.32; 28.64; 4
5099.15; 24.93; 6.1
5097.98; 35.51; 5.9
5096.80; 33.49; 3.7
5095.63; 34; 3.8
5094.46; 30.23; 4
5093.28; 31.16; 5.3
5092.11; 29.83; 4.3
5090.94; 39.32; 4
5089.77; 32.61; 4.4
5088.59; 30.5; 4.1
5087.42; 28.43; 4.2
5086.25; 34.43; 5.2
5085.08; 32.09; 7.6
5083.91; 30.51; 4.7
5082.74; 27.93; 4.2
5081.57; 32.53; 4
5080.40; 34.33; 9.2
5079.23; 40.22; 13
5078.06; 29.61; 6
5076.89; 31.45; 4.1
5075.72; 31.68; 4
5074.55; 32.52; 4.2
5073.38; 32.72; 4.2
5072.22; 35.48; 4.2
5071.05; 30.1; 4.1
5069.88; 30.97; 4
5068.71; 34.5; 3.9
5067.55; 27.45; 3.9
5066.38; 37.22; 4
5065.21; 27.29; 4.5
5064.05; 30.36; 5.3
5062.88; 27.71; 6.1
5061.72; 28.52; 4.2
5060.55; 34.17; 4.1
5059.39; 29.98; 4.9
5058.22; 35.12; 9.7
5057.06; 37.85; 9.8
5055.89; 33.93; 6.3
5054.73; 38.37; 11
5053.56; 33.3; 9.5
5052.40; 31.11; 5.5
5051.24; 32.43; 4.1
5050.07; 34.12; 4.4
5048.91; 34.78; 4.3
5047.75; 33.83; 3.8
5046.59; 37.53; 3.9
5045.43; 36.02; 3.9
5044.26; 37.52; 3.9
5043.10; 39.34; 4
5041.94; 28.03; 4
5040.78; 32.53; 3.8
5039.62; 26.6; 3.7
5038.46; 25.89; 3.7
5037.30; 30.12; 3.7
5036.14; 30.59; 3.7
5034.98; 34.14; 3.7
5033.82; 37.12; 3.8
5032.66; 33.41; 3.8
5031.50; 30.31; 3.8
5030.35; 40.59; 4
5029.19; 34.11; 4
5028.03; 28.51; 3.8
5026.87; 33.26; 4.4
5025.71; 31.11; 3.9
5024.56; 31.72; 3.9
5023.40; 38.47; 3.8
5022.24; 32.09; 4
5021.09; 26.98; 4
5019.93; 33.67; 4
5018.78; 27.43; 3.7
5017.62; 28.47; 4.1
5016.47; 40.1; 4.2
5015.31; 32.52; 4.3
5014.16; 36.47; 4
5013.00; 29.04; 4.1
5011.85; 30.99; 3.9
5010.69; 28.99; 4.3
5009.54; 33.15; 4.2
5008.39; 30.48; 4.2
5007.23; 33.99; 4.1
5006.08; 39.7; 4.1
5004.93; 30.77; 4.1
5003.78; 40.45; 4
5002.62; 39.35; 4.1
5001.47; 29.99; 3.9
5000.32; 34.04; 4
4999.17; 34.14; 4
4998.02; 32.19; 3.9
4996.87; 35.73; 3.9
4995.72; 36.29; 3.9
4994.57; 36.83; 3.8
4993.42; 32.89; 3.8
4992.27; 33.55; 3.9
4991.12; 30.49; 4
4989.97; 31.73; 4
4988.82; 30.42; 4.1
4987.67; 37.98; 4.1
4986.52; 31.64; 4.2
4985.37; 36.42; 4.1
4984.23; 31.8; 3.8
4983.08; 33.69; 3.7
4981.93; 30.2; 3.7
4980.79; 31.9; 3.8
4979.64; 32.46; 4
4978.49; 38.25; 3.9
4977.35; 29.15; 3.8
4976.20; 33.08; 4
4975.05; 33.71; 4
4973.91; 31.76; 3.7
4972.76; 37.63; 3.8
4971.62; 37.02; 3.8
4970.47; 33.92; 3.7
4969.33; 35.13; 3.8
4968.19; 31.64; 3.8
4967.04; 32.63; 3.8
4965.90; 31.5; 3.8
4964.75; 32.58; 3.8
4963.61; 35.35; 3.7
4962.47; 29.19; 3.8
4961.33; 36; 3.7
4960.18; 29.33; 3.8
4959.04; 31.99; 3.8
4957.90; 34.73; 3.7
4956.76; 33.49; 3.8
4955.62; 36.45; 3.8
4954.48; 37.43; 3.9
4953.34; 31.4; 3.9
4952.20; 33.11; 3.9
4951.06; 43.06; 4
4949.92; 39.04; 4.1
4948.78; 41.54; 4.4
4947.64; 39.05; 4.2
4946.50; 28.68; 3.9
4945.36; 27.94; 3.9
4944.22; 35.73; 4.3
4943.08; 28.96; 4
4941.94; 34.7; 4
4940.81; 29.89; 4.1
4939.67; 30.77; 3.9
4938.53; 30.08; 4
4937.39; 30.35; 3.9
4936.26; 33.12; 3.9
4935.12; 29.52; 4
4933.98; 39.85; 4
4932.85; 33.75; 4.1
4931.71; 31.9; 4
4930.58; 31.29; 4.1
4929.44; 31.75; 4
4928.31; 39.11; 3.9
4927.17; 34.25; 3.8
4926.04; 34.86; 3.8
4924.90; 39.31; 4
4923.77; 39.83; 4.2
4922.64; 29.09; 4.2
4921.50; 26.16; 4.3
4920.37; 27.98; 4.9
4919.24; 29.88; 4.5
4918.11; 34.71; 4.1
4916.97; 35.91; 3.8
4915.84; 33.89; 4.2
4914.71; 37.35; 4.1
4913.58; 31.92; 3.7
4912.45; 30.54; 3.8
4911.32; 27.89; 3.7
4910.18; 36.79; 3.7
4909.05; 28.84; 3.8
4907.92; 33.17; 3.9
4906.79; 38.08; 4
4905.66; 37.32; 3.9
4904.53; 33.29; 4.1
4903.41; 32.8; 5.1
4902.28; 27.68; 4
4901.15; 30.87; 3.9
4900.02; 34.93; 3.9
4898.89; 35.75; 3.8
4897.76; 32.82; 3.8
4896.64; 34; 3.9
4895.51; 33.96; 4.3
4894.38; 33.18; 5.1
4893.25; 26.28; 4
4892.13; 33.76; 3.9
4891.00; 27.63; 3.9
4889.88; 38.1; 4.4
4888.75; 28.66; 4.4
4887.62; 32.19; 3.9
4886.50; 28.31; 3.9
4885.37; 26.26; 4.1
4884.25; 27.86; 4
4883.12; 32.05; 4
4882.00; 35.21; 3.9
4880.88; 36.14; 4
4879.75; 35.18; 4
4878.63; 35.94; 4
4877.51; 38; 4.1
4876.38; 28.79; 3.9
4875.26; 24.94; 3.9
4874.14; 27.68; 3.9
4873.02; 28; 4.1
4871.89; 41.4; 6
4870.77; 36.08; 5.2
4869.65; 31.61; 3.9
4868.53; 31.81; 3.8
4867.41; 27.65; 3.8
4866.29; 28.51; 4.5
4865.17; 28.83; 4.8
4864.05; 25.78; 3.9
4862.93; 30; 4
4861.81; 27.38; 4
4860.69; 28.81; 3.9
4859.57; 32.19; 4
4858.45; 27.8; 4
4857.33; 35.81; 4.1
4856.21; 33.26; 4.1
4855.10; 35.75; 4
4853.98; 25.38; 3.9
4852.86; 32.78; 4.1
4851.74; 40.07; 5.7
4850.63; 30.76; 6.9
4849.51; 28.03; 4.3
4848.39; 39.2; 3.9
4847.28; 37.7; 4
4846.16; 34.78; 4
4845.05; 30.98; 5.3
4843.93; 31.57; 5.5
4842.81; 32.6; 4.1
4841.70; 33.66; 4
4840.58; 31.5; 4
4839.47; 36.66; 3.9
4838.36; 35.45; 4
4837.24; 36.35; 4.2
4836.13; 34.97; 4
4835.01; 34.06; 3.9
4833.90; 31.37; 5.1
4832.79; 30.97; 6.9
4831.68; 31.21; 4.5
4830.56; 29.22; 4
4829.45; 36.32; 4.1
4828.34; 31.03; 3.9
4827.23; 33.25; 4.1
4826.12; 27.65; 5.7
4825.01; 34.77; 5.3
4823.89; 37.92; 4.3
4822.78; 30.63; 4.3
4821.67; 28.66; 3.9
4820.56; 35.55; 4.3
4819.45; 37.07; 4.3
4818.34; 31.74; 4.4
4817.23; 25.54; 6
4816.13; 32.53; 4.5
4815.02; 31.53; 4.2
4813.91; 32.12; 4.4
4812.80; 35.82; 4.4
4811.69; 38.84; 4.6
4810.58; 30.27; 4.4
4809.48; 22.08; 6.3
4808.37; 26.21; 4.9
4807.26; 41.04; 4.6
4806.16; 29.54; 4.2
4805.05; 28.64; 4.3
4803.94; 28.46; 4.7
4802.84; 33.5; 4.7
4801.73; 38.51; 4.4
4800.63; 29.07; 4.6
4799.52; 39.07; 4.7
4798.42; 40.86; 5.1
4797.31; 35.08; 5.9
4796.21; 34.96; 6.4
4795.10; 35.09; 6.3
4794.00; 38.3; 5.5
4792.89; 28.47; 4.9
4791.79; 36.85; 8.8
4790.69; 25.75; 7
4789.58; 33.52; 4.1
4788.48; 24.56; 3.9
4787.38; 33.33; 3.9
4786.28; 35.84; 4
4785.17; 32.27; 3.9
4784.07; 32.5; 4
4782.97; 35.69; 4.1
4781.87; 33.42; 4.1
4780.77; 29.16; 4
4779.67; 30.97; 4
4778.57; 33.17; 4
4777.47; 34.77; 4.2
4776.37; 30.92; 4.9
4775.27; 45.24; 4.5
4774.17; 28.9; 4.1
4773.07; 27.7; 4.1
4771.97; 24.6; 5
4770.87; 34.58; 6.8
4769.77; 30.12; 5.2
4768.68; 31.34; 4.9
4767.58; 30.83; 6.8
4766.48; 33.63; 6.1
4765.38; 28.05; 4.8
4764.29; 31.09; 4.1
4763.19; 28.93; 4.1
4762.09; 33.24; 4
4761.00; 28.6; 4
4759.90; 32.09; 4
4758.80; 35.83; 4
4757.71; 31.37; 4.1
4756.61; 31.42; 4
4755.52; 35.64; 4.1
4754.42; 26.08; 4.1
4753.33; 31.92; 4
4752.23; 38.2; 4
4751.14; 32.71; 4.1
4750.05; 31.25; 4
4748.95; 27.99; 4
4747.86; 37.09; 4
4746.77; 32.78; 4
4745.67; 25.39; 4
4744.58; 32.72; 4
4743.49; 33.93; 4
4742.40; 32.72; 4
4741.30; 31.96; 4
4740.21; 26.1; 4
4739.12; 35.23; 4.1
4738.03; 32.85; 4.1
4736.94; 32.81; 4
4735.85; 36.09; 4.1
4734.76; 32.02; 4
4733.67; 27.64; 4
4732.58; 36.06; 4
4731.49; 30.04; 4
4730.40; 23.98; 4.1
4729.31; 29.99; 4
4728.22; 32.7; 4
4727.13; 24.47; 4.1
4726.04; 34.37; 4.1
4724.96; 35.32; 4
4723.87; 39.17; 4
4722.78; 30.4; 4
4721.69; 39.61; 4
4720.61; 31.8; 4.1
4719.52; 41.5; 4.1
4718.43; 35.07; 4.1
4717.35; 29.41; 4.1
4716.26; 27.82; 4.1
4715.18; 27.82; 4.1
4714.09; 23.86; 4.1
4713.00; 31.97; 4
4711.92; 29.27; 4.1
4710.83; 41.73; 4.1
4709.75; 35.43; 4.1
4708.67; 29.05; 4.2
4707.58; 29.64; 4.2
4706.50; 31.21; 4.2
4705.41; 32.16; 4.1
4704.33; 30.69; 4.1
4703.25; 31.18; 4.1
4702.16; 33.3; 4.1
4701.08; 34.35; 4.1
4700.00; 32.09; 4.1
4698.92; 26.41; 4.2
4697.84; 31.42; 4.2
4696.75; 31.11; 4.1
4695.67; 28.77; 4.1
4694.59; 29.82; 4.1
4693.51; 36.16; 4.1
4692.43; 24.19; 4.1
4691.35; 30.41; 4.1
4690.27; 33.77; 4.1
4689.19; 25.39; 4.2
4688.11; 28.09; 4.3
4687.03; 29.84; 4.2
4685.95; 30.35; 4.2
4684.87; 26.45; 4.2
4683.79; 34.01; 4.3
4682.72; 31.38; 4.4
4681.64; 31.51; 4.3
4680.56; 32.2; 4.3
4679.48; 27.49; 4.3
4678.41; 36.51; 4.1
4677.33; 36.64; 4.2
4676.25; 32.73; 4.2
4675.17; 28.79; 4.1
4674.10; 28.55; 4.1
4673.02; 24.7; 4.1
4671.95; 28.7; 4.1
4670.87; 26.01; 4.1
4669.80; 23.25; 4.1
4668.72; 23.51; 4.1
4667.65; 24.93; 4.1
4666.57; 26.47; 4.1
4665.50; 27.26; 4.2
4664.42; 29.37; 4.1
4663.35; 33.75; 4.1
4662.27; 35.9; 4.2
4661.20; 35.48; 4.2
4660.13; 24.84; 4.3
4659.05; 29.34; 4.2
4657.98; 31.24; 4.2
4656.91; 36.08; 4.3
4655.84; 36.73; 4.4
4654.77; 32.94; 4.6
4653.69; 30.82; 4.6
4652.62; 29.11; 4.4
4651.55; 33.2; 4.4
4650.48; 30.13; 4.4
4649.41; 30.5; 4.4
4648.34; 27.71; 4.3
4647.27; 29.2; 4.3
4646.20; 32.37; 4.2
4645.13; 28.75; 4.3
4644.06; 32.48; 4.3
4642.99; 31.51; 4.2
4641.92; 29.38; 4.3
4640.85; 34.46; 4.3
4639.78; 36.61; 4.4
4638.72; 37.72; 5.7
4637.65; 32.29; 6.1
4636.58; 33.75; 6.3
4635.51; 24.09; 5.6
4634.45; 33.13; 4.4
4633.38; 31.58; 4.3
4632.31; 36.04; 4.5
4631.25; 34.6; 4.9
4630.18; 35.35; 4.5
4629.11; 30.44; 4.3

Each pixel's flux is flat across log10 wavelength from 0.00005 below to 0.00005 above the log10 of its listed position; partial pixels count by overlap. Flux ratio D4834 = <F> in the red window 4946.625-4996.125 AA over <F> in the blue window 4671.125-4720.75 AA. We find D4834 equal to 1.1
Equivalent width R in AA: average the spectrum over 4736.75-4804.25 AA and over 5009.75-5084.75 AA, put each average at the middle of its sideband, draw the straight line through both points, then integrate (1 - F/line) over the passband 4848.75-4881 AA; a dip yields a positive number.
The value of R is 1.0 AA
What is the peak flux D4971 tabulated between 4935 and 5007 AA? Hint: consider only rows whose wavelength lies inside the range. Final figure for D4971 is 43.06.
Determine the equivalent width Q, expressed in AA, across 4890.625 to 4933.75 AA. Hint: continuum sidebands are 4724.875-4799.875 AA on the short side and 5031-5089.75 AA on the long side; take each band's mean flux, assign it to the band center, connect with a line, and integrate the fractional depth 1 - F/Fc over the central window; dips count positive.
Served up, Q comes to -0.9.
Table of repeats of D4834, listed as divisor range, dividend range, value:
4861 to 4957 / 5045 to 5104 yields 0.99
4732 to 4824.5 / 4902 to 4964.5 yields 1.04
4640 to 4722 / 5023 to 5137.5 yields 1.04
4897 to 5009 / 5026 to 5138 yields 0.95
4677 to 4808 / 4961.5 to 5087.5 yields 1.03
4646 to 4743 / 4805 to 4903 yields 1.04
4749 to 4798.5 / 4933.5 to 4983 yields 1.04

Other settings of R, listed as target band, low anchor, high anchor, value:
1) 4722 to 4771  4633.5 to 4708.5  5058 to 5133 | -1.6 AA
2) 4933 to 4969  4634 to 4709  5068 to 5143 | -2.8 AA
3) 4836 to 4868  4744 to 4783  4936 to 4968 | 0.4 AA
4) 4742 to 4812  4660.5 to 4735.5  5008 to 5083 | -2.3 AA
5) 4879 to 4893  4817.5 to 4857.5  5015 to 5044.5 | 0.6 AA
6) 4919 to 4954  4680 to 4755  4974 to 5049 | -0.7 AA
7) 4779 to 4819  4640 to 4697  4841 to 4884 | -1.3 AA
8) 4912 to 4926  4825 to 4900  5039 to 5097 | -0.4 AA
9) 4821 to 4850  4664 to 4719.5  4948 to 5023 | -1.1 AA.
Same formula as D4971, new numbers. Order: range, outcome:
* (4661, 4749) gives 41.73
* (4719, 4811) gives 45.24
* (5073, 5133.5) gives 40.22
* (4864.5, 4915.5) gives 41.4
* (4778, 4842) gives 41.04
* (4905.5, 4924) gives 39.83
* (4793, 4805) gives 40.86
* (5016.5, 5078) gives 40.59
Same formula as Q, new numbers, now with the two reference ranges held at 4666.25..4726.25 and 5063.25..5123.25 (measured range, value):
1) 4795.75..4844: -2.8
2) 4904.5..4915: -0.7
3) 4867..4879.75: -0.4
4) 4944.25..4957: -1.7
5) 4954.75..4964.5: -0.6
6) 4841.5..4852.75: -1.0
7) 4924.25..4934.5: -1.3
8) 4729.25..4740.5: -0.1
